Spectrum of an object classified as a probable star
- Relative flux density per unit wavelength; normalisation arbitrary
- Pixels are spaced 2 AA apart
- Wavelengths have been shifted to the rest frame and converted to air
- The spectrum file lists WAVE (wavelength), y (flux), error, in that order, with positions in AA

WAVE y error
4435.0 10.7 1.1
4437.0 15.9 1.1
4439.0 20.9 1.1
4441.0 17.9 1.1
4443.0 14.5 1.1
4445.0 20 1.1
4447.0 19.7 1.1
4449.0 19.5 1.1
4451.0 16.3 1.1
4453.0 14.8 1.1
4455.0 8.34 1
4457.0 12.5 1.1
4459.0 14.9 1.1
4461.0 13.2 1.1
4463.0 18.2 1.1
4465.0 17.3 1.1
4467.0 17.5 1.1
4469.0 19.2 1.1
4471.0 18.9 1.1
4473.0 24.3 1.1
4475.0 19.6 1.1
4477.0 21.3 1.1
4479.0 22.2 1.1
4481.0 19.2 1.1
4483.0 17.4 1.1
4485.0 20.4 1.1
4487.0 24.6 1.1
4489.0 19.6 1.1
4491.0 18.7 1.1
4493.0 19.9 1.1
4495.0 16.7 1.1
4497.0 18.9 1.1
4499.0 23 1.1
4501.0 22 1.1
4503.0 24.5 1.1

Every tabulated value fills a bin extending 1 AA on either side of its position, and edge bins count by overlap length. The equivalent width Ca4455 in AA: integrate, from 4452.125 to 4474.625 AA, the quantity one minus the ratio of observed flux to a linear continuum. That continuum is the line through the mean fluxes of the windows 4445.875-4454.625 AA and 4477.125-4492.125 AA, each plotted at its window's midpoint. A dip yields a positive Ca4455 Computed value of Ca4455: 2.4 AA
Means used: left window 16.9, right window 20.4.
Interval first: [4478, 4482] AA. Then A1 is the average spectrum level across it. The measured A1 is 20.7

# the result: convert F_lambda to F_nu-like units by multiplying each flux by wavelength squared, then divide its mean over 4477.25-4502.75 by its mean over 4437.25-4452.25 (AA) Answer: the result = 1.1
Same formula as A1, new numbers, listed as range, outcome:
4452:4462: 12.7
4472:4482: 21.3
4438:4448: 18.6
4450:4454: 15.6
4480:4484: 18.3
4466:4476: 19.9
